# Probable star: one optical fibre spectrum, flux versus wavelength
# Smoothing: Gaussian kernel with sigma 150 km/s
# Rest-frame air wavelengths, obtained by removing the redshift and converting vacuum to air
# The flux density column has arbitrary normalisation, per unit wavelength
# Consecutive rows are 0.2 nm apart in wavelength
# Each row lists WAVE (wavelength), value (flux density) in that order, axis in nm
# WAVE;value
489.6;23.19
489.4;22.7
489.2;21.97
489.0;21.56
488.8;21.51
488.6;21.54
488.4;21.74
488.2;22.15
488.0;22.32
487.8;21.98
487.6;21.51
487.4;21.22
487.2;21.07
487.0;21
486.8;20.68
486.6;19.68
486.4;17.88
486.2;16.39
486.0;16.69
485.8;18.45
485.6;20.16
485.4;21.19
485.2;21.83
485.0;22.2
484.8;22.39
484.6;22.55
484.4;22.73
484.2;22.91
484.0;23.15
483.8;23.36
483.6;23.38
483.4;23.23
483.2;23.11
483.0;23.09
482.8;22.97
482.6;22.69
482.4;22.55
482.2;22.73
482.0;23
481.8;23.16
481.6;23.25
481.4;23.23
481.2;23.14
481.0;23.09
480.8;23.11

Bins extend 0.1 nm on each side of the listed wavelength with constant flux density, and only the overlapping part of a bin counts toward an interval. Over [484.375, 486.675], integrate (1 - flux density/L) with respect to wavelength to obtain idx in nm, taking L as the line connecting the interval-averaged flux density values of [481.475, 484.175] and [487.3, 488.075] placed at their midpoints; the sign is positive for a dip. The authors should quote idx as 0.23 nm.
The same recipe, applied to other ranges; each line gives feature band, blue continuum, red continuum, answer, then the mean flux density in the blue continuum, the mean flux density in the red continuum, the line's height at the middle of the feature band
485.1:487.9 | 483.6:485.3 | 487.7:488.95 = 0.28 nm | 22.7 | 21.9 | 22.2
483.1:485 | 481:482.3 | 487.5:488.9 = -0.03 nm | 23.1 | 21.8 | 22.6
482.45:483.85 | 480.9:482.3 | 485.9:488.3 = -0.05 nm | 23.1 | 20.2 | 22.3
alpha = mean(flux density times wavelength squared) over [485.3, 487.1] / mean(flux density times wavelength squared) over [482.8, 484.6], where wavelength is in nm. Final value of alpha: 0.84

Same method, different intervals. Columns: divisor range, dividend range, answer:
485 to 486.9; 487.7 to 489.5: 1.15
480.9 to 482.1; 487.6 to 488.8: 0.97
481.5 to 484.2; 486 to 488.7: 0.91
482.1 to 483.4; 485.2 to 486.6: 0.83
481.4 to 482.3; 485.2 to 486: 0.87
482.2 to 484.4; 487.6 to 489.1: 0.97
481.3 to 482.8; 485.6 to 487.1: 0.83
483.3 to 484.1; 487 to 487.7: 0.93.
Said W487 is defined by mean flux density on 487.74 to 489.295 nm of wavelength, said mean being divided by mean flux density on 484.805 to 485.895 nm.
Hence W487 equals 1.04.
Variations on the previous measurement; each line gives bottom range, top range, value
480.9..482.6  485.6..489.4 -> 0.89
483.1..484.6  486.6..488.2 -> 0.92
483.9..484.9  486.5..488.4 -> 0.94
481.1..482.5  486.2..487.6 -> 0.87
